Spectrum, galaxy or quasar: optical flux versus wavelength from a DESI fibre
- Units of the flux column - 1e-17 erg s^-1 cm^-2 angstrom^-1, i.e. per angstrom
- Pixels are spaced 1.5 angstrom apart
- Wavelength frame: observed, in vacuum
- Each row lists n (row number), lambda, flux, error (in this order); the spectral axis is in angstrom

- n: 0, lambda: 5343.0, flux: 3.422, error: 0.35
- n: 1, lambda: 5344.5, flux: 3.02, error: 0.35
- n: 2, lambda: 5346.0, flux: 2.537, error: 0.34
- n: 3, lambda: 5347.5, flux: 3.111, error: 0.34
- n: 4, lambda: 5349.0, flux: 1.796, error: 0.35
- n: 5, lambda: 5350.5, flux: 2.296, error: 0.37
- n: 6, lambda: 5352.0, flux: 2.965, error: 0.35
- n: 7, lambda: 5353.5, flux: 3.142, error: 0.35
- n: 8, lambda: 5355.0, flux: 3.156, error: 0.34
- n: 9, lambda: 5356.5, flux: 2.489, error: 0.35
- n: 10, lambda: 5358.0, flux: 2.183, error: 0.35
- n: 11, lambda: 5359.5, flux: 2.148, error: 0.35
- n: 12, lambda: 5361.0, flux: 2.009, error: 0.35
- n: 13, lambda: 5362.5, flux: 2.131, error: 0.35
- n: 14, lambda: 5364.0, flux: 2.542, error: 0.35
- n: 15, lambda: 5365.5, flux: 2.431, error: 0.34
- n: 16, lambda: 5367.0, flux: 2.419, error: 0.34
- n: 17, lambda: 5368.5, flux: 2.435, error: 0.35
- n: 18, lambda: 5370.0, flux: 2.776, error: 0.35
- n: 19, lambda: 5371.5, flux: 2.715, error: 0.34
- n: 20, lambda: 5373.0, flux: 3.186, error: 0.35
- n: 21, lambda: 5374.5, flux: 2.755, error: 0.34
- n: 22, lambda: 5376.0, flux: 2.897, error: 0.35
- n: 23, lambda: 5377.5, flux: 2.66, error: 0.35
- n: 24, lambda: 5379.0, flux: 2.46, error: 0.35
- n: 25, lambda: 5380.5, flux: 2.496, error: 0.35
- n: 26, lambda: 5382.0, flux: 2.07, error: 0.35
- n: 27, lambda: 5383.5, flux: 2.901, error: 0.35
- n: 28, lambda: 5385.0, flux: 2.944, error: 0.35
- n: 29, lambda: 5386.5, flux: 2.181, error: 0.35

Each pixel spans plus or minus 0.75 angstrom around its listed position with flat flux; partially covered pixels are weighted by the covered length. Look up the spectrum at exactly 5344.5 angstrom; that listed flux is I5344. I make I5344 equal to 3.02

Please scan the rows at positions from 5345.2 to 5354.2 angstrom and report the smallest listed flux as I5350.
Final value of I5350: 1.796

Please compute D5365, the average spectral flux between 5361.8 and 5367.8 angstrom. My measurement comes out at 2.38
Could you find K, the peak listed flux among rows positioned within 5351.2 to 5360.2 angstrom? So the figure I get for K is 3.156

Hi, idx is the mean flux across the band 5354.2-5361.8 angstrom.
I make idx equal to 2.4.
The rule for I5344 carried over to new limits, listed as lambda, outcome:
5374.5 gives 2.755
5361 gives 2.009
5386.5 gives 2.181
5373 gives 3.186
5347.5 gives 3.111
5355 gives 3.156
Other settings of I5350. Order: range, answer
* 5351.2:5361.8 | 2.009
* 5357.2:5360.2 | 2.148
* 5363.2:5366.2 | 2.431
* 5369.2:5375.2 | 2.715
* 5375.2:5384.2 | 2.07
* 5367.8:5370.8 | 2.435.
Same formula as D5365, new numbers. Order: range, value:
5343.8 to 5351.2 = 2.55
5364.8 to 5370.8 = 2.52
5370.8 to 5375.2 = 2.89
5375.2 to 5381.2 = 2.63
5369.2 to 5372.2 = 2.74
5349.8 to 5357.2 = 2.82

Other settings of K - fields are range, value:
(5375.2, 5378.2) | 2.897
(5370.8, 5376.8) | 3.186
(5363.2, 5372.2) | 2.776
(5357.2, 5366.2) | 2.542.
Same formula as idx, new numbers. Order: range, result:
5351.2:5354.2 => 3.04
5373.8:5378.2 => 2.77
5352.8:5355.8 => 3.14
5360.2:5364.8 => 2.23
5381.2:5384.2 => 2.48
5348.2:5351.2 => 2.06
